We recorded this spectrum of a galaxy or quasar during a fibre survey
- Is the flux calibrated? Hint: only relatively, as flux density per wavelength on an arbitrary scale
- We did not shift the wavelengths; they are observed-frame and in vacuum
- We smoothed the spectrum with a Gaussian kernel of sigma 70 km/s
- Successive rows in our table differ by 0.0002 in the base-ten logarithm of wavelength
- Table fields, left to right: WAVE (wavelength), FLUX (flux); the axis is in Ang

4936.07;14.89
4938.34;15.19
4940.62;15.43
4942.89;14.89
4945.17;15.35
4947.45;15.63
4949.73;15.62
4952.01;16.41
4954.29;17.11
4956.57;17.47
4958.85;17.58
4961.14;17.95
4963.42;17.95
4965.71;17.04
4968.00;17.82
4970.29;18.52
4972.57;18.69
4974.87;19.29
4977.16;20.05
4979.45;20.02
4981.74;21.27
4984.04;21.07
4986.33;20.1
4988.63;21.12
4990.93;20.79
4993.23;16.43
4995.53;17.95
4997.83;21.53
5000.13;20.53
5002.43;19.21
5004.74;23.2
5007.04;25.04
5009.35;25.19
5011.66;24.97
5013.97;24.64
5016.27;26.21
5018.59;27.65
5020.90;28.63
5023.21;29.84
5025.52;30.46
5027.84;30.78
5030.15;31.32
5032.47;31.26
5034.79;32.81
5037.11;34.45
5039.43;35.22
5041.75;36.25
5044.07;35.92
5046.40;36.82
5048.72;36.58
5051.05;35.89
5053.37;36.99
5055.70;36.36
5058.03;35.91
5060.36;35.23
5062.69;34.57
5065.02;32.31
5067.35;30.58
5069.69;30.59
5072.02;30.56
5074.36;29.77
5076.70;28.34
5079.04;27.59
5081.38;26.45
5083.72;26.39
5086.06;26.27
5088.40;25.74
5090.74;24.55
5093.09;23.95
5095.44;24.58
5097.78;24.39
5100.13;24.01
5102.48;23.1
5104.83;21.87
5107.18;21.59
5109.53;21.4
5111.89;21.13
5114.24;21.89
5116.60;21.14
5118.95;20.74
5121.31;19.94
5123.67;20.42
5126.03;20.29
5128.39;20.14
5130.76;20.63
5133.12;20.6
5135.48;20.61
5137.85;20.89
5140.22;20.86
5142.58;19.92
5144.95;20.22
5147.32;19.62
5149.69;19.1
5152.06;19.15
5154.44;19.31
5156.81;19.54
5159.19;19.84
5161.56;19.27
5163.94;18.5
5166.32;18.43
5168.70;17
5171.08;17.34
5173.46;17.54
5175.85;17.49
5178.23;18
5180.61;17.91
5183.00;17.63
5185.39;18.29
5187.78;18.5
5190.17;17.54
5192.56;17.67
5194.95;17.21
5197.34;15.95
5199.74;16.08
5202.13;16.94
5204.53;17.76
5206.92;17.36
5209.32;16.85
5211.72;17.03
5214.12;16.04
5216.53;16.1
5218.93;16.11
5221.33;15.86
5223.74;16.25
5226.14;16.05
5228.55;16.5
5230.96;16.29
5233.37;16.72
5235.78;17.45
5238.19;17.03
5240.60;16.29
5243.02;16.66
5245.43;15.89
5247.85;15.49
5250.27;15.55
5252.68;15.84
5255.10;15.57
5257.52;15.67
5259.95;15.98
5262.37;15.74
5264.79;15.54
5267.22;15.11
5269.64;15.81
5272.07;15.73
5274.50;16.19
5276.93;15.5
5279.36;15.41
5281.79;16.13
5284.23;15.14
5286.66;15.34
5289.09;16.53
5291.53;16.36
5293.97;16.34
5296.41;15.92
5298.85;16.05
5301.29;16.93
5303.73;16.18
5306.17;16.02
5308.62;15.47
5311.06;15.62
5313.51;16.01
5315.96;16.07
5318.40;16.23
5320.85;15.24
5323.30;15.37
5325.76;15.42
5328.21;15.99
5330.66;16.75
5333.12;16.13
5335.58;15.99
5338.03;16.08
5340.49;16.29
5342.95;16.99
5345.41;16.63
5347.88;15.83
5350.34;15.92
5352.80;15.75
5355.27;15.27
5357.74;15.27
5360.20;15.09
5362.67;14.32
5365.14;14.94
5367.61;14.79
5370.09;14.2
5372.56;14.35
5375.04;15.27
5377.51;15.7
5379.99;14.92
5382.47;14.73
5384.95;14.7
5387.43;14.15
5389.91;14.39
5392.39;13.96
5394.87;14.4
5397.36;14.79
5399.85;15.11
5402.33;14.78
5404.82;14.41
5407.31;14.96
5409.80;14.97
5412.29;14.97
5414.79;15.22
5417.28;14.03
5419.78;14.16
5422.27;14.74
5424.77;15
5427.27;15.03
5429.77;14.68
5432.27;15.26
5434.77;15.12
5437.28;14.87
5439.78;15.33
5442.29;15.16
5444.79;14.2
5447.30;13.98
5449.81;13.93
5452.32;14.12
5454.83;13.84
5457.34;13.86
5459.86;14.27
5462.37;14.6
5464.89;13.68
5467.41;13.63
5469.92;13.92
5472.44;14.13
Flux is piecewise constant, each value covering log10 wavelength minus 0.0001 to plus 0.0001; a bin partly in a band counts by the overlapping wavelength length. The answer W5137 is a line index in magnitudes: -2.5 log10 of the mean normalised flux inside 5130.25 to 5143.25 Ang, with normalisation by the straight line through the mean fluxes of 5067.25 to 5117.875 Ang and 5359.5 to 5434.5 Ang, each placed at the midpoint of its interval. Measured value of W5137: 0.15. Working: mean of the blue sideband 25.1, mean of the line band 20.6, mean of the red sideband 14.7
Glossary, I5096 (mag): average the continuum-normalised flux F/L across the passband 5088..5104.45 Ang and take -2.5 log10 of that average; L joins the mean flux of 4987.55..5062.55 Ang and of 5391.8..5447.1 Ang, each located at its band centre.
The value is 0.10 mag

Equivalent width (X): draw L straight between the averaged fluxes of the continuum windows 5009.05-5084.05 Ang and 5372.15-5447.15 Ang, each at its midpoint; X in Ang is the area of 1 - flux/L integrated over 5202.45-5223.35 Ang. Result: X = 6.3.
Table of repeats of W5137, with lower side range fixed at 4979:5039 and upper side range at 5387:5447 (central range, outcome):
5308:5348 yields 0.06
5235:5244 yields 0.14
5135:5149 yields 0.07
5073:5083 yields -0.20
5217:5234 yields 0.20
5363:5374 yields 0.10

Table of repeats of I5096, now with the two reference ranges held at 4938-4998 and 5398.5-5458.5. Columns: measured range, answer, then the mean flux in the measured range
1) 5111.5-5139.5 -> -0.22 mag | 20.7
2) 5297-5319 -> -0.04 mag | 16.1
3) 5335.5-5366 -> -0.03 mag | 15.7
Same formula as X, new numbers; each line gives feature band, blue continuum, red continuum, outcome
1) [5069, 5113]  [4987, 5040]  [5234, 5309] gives -4.5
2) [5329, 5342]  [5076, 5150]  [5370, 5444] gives 0.3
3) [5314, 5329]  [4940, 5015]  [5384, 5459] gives -0.1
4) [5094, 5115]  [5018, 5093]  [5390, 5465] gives 4.7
